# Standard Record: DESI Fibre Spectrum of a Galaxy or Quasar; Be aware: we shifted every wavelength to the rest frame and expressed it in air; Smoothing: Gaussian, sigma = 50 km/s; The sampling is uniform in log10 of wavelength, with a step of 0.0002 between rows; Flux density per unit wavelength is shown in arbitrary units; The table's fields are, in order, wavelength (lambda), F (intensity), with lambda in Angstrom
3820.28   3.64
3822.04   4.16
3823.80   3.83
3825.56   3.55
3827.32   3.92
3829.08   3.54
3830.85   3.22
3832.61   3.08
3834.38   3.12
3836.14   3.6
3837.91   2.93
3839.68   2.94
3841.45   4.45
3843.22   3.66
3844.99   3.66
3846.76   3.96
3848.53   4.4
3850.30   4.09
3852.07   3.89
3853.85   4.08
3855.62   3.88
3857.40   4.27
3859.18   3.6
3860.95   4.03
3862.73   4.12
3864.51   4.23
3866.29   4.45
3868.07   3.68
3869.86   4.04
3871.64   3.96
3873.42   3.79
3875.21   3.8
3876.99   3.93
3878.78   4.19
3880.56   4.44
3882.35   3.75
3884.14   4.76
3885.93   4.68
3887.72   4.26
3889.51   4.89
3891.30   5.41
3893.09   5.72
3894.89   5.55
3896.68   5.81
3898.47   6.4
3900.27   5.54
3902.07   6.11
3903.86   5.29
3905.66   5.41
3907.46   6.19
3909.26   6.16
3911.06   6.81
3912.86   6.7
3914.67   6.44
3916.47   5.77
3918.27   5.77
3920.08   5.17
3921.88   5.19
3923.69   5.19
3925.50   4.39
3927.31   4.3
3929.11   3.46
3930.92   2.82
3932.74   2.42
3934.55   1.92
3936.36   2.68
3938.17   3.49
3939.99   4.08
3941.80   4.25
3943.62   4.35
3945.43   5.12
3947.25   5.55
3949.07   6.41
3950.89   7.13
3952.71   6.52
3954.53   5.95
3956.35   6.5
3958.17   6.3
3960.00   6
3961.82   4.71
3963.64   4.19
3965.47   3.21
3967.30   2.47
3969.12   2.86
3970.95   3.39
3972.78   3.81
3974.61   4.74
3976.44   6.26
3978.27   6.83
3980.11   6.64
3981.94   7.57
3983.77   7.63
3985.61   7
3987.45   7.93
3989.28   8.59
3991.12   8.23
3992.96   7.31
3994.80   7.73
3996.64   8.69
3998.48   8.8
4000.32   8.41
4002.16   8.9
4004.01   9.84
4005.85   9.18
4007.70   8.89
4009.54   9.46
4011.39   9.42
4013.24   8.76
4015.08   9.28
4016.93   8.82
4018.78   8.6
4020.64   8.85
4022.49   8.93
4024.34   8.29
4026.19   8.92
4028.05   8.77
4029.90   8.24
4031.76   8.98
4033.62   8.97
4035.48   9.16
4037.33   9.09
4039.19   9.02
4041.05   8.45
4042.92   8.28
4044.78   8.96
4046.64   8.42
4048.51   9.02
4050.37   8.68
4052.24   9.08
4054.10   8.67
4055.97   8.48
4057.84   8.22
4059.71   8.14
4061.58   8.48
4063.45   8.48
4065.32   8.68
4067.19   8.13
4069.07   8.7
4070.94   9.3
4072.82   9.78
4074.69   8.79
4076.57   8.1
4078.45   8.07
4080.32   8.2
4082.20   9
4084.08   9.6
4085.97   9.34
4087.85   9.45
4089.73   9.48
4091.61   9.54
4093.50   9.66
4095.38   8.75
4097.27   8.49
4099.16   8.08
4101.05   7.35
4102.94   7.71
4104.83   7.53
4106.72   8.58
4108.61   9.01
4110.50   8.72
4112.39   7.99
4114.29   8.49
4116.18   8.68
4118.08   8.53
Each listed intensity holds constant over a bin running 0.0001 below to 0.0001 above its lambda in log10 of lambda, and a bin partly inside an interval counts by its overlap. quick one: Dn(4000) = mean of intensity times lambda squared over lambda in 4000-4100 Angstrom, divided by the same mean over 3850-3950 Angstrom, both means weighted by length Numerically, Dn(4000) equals 2.04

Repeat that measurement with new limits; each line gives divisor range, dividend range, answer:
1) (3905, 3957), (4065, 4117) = 1.87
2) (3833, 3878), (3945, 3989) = 1.56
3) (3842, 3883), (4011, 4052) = 2.40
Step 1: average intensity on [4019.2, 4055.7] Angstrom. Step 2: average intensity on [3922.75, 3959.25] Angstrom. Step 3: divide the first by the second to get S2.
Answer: 1.89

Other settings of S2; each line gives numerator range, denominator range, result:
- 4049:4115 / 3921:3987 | 1.77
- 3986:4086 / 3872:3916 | 1.66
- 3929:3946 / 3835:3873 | 0.88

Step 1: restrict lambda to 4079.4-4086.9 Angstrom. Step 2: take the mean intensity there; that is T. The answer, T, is 9.03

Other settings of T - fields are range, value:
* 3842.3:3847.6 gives 3.76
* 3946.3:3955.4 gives 6.31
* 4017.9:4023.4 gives 8.78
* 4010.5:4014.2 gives 9.1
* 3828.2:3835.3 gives 3.24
